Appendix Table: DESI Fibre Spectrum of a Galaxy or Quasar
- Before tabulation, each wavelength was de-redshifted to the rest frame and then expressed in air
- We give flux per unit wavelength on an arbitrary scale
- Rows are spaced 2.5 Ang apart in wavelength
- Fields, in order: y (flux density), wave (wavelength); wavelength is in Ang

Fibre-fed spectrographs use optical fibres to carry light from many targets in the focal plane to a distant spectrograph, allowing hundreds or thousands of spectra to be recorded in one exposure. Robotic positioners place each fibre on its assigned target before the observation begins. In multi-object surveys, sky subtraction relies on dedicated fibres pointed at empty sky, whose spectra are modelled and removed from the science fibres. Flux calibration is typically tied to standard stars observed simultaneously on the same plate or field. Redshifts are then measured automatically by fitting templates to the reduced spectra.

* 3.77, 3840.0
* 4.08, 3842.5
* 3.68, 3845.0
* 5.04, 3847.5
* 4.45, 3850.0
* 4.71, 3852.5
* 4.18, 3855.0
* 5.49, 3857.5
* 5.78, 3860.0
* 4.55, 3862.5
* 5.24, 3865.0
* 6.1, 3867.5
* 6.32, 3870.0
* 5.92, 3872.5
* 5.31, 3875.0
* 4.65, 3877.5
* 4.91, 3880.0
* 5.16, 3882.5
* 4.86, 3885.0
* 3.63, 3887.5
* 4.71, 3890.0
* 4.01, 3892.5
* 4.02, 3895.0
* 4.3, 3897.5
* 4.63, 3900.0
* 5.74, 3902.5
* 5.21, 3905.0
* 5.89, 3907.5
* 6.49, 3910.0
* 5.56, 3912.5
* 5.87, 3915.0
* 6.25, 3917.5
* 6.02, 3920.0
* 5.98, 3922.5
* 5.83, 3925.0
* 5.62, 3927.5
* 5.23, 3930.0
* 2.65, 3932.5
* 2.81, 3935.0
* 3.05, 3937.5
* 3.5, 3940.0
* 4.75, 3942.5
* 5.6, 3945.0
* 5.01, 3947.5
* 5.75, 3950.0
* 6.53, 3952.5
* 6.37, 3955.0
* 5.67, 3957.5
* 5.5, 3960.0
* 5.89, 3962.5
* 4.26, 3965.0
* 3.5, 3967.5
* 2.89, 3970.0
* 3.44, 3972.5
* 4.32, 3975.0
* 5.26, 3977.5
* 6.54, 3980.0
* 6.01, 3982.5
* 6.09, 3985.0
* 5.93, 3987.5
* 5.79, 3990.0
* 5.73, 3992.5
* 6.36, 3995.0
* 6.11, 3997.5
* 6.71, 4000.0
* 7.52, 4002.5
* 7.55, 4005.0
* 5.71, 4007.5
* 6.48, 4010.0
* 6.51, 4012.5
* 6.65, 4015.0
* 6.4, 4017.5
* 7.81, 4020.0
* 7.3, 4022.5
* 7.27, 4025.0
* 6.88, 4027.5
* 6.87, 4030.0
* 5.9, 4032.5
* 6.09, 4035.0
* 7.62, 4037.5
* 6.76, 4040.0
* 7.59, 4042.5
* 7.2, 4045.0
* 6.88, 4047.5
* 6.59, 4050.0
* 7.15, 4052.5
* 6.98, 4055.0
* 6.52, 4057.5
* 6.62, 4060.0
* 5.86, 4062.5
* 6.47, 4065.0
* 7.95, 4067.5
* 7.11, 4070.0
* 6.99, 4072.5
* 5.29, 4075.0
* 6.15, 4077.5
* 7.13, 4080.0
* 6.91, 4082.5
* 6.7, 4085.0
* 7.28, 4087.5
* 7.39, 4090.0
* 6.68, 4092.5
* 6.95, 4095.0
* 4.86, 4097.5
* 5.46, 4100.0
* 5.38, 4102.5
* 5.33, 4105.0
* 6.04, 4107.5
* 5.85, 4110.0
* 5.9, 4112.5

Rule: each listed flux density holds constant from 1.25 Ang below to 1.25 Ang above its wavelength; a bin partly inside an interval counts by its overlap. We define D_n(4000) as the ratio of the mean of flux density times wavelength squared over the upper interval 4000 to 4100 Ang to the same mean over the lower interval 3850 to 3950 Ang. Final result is 1.45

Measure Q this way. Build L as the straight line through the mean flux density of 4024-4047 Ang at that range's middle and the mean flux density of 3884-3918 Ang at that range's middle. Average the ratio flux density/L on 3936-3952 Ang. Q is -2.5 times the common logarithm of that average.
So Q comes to 0.21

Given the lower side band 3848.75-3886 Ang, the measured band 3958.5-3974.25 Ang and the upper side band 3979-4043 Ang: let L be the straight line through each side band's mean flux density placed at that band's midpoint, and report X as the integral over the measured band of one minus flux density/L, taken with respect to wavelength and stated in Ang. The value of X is 4.8 Ang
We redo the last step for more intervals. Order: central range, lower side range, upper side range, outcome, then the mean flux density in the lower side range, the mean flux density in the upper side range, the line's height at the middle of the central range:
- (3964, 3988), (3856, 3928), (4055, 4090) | 4.75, 5.3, 6.73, 5.97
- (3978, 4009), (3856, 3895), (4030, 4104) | -1.42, 5.07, 6.64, 6.03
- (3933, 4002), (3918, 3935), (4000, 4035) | 8.52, 5.09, 6.8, 5.86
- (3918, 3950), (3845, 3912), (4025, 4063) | 4.92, 5.03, 6.8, 5.62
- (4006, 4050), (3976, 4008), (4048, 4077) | -2.36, 6.25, 6.68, 6.47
